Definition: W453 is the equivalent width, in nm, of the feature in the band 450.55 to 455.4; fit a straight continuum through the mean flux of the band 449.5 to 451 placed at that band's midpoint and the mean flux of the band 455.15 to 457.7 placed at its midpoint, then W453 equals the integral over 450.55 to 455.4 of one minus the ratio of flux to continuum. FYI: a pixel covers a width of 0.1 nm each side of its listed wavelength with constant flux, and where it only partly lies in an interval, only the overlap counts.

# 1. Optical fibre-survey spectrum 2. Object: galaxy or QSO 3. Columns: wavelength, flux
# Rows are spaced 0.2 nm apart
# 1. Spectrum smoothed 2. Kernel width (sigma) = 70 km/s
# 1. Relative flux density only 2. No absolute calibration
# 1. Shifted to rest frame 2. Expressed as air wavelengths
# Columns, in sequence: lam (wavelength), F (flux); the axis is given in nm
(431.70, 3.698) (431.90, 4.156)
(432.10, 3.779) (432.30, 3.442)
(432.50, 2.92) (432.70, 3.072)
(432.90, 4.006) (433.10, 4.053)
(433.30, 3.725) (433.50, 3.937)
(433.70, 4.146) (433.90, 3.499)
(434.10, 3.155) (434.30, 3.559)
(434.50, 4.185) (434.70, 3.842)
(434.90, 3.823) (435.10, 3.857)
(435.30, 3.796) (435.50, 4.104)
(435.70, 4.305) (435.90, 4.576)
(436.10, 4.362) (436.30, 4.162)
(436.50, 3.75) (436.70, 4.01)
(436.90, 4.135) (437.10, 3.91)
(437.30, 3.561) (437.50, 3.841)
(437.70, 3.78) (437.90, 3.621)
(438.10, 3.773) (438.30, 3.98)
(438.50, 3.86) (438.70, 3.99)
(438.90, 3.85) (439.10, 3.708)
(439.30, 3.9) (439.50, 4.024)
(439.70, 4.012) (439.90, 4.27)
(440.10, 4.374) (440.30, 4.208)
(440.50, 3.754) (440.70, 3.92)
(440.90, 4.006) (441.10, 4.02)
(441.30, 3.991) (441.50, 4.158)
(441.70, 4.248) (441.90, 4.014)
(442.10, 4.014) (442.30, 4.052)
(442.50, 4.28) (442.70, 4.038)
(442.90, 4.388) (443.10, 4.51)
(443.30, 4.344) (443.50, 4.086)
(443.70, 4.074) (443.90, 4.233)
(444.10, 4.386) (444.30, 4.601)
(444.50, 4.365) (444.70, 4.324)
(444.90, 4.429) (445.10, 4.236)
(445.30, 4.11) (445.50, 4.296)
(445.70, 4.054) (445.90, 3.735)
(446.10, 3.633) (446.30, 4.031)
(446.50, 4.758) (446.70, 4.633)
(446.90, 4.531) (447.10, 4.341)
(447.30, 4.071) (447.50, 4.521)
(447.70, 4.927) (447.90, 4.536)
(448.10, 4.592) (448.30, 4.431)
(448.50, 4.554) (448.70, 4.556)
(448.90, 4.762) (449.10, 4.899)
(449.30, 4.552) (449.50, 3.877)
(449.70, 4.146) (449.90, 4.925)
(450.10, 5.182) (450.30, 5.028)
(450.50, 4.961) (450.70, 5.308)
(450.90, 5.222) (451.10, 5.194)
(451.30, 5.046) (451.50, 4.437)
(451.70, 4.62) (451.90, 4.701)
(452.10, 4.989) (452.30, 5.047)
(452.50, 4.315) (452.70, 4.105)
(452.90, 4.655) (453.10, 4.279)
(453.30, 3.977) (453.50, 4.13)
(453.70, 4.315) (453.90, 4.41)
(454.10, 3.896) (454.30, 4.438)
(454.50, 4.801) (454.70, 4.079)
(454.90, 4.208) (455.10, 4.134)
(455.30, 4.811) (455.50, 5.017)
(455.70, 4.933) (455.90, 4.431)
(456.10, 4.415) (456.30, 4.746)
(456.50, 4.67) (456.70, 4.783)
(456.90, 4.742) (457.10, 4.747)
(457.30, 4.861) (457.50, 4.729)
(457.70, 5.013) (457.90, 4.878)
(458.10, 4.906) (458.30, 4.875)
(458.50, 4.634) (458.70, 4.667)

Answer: 0.28 nm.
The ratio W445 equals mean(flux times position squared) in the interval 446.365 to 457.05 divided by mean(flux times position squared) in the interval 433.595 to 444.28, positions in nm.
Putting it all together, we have 1.21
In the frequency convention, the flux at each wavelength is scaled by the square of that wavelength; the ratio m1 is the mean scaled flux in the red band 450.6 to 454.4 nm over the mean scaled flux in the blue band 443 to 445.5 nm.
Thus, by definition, 1.1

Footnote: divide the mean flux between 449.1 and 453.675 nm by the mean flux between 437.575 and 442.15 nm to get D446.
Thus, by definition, 1.2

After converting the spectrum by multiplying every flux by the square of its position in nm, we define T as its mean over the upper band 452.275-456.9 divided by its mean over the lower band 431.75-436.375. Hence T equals 1.27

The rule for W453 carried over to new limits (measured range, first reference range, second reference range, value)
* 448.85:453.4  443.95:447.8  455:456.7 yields -0.22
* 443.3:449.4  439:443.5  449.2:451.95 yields 0.15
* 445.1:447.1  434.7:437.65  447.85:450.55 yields 0.13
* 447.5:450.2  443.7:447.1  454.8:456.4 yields -0.14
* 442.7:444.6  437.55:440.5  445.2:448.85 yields -0.06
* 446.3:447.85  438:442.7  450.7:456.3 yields -0.08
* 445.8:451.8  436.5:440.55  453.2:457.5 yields -0.44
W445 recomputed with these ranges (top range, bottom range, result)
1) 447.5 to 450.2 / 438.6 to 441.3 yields 1.20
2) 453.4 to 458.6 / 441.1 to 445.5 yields 1.15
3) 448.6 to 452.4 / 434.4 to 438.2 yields 1.29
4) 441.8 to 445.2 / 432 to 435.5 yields 1.20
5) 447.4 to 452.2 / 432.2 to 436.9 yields 1.32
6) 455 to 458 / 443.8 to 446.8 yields 1.17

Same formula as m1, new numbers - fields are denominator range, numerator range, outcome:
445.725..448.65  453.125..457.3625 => 1.07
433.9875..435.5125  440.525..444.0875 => 1.14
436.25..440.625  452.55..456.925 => 1.22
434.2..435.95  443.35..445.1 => 1.13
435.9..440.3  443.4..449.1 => 1.14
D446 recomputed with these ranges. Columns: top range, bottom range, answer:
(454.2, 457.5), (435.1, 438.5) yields 1.16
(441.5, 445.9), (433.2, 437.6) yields 1.08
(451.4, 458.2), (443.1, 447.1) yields 1.07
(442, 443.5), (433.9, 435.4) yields 1.13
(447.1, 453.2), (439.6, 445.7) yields 1.12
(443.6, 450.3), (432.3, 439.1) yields 1.15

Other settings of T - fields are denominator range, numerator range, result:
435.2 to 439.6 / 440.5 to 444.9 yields 1.09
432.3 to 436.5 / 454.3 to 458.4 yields 1.34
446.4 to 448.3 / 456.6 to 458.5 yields 1.11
